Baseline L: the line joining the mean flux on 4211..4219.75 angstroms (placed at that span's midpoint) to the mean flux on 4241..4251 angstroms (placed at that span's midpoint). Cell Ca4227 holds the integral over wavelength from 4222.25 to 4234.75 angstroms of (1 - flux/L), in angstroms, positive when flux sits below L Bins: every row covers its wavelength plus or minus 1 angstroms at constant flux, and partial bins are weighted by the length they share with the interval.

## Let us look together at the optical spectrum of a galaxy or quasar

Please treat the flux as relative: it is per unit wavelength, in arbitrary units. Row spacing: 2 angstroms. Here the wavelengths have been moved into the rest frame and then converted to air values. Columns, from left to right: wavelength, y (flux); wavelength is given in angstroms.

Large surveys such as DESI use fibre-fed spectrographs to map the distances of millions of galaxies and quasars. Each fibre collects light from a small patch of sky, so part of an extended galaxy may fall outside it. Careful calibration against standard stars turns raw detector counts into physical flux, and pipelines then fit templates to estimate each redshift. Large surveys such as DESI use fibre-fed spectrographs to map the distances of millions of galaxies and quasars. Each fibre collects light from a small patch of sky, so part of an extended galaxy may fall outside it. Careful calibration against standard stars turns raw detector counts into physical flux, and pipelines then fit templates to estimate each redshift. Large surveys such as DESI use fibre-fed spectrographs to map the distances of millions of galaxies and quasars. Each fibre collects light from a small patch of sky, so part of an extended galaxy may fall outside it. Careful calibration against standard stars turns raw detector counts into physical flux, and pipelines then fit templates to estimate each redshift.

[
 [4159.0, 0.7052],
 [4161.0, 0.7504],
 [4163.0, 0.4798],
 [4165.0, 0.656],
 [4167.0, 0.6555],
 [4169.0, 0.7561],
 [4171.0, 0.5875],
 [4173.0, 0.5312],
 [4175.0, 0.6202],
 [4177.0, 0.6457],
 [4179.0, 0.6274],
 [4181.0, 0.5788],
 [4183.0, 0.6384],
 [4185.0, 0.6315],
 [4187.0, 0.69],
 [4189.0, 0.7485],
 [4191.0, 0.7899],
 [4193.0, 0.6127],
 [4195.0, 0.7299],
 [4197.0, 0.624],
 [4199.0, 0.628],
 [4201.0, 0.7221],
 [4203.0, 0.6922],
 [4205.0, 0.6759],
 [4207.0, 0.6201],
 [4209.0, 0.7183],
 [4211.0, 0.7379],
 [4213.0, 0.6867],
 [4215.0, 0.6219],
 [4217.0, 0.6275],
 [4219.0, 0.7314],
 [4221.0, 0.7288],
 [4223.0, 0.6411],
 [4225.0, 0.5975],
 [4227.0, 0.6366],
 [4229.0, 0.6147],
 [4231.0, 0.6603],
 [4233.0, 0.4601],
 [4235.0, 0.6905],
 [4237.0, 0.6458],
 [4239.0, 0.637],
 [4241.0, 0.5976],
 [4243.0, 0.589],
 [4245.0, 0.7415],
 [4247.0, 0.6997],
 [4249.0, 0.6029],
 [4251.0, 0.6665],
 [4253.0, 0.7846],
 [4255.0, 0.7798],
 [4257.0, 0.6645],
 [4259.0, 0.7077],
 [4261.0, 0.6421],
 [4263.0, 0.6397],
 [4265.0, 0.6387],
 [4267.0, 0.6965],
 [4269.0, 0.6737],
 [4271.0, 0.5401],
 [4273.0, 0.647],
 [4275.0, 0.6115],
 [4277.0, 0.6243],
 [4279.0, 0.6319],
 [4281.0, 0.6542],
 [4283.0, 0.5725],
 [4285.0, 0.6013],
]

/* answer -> 1.1 angstroms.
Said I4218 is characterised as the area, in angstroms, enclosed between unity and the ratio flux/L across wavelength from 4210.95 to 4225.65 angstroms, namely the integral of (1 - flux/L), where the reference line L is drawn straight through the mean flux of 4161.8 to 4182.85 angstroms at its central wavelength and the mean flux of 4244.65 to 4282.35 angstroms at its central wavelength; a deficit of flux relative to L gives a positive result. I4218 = -0.7 angstroms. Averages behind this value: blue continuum 0.616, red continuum 0.663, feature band 0.669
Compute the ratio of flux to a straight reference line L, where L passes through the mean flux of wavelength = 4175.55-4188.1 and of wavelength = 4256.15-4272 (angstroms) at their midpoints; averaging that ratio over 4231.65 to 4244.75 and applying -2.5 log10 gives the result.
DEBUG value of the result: 0.06 mag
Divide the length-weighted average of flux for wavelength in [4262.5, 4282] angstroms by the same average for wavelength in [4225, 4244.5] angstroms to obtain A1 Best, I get 1.0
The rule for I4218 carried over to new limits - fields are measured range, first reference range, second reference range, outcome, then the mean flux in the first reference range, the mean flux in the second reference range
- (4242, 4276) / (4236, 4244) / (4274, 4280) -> -2.5 angstroms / 0.617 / 0.623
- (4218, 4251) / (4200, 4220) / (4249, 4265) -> 2.1 angstroms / 0.683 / 0.688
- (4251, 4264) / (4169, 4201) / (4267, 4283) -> -1.4 angstroms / 0.651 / 0.627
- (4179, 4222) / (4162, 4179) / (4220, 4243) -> -3.8 angstroms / 0.617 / 0.626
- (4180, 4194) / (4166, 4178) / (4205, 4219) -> -0.5 angstroms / 0.633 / 0.674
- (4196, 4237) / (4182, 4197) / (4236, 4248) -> 0.8 angstroms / 0.687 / 0.652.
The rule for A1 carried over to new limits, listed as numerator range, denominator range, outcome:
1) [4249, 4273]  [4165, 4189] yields 1.05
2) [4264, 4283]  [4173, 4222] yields 0.94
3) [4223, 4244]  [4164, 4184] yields 0.98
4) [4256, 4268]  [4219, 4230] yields 1.02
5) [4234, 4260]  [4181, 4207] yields 1.00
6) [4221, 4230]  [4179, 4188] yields 1.00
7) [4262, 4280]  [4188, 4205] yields 0.92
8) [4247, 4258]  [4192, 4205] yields 1.05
